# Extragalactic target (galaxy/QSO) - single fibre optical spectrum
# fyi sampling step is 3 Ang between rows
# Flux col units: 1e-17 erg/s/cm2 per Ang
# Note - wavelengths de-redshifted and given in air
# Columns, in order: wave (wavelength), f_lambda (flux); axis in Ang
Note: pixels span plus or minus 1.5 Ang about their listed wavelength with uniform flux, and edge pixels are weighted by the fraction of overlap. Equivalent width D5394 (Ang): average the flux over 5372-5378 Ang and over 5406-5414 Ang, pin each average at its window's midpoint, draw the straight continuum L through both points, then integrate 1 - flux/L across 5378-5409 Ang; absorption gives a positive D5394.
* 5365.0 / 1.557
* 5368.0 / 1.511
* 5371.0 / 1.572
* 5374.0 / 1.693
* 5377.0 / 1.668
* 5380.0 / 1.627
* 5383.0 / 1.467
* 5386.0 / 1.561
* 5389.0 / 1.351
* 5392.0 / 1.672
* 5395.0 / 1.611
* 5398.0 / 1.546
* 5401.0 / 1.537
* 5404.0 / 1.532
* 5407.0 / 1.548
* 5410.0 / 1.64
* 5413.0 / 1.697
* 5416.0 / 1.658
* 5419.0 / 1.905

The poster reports 1.9 Ang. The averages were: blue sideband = 1.67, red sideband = 1.63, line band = 1.55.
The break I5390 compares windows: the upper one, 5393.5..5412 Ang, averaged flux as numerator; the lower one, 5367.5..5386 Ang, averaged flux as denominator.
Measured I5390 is 1.0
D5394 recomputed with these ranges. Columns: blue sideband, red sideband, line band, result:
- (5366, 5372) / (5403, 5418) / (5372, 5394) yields -0.1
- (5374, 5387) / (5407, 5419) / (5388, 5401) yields 0.6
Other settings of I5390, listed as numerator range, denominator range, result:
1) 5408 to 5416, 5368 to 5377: 1.03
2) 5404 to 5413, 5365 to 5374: 1.02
